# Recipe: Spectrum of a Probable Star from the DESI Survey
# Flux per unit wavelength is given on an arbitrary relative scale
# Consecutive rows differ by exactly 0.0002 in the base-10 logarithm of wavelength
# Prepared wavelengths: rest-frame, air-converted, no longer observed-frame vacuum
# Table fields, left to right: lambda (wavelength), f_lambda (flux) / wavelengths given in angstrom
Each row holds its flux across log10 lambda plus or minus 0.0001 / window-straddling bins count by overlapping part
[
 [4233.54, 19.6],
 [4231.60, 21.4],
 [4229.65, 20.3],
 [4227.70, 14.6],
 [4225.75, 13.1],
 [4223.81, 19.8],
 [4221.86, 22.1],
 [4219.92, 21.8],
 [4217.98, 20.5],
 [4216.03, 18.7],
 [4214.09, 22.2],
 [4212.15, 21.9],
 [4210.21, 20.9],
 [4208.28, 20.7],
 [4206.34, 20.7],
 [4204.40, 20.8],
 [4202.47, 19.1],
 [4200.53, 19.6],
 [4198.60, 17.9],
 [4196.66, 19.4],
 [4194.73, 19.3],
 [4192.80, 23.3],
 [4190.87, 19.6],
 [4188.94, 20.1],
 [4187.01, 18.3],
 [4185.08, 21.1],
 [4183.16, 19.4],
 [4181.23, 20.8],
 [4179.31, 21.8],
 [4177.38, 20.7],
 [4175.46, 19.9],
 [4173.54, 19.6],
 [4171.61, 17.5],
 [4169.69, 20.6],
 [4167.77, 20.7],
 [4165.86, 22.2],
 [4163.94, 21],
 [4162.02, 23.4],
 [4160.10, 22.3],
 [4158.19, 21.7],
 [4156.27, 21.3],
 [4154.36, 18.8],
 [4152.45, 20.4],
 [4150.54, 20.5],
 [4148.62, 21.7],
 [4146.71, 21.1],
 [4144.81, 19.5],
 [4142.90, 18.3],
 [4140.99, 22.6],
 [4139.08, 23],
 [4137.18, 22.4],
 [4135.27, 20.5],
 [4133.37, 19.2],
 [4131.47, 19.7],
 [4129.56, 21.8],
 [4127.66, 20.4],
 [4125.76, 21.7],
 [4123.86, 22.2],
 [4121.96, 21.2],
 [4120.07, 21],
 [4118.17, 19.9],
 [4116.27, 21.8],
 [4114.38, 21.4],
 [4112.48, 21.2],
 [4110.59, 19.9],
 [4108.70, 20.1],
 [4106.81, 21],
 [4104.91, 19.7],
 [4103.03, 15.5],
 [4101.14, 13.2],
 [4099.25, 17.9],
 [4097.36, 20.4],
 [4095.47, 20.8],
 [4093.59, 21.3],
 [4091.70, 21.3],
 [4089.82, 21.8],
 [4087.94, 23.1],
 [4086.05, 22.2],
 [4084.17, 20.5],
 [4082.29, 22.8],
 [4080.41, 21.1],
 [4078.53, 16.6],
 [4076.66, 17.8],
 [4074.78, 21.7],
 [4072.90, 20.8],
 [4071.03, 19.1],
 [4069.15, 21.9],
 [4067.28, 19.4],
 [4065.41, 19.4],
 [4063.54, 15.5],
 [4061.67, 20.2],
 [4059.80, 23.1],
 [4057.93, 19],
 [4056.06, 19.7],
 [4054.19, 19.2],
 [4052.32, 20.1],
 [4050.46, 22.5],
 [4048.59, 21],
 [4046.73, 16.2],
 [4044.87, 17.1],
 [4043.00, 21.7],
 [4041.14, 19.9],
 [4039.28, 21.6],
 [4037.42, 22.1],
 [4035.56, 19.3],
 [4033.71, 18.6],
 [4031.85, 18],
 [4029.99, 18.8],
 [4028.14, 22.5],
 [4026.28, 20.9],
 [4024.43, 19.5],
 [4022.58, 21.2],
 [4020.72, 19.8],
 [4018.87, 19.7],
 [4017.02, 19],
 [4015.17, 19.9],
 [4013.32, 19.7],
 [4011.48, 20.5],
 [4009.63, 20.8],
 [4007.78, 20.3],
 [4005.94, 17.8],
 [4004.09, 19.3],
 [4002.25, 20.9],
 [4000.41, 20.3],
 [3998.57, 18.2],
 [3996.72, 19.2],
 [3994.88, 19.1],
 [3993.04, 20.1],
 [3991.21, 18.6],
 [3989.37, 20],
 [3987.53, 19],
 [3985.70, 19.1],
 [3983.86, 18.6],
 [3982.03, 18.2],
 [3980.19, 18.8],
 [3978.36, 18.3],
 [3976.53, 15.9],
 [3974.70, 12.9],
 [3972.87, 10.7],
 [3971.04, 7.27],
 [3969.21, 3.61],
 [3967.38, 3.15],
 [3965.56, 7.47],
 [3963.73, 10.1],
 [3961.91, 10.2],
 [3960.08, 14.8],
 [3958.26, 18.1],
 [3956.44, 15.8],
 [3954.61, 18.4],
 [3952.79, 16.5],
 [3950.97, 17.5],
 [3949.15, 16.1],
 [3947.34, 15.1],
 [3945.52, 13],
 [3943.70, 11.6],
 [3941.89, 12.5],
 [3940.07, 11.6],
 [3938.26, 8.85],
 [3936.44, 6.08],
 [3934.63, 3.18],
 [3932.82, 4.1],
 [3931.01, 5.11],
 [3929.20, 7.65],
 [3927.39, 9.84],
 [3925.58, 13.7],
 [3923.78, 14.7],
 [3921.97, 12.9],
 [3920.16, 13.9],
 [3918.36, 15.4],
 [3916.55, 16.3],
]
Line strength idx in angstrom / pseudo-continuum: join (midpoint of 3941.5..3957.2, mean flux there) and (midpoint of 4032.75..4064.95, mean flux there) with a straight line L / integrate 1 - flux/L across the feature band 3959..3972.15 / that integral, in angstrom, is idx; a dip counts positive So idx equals 6.3 angstrom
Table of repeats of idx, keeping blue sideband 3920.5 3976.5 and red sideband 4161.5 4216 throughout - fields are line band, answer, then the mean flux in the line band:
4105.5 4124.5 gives -3.6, 20.9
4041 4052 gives -3.5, 19.7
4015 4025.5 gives -4.5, 19.9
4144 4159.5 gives -1.4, 20.7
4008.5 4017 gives -4.0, 20.1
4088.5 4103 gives -2.2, 19.4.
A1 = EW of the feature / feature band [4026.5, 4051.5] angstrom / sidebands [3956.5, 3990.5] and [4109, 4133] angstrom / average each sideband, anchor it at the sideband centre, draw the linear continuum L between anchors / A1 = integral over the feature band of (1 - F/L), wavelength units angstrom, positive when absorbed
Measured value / -4.5 angstrom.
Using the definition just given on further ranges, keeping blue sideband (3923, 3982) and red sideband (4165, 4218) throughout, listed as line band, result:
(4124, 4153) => -4.0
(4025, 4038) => -4.8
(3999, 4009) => -4.5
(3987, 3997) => -4.7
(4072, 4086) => -3.5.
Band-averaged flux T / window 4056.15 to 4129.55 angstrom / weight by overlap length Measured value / 20.2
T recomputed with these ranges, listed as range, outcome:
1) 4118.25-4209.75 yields 20.6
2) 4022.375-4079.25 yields 19.8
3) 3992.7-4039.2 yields 19.8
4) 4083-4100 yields 21.1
